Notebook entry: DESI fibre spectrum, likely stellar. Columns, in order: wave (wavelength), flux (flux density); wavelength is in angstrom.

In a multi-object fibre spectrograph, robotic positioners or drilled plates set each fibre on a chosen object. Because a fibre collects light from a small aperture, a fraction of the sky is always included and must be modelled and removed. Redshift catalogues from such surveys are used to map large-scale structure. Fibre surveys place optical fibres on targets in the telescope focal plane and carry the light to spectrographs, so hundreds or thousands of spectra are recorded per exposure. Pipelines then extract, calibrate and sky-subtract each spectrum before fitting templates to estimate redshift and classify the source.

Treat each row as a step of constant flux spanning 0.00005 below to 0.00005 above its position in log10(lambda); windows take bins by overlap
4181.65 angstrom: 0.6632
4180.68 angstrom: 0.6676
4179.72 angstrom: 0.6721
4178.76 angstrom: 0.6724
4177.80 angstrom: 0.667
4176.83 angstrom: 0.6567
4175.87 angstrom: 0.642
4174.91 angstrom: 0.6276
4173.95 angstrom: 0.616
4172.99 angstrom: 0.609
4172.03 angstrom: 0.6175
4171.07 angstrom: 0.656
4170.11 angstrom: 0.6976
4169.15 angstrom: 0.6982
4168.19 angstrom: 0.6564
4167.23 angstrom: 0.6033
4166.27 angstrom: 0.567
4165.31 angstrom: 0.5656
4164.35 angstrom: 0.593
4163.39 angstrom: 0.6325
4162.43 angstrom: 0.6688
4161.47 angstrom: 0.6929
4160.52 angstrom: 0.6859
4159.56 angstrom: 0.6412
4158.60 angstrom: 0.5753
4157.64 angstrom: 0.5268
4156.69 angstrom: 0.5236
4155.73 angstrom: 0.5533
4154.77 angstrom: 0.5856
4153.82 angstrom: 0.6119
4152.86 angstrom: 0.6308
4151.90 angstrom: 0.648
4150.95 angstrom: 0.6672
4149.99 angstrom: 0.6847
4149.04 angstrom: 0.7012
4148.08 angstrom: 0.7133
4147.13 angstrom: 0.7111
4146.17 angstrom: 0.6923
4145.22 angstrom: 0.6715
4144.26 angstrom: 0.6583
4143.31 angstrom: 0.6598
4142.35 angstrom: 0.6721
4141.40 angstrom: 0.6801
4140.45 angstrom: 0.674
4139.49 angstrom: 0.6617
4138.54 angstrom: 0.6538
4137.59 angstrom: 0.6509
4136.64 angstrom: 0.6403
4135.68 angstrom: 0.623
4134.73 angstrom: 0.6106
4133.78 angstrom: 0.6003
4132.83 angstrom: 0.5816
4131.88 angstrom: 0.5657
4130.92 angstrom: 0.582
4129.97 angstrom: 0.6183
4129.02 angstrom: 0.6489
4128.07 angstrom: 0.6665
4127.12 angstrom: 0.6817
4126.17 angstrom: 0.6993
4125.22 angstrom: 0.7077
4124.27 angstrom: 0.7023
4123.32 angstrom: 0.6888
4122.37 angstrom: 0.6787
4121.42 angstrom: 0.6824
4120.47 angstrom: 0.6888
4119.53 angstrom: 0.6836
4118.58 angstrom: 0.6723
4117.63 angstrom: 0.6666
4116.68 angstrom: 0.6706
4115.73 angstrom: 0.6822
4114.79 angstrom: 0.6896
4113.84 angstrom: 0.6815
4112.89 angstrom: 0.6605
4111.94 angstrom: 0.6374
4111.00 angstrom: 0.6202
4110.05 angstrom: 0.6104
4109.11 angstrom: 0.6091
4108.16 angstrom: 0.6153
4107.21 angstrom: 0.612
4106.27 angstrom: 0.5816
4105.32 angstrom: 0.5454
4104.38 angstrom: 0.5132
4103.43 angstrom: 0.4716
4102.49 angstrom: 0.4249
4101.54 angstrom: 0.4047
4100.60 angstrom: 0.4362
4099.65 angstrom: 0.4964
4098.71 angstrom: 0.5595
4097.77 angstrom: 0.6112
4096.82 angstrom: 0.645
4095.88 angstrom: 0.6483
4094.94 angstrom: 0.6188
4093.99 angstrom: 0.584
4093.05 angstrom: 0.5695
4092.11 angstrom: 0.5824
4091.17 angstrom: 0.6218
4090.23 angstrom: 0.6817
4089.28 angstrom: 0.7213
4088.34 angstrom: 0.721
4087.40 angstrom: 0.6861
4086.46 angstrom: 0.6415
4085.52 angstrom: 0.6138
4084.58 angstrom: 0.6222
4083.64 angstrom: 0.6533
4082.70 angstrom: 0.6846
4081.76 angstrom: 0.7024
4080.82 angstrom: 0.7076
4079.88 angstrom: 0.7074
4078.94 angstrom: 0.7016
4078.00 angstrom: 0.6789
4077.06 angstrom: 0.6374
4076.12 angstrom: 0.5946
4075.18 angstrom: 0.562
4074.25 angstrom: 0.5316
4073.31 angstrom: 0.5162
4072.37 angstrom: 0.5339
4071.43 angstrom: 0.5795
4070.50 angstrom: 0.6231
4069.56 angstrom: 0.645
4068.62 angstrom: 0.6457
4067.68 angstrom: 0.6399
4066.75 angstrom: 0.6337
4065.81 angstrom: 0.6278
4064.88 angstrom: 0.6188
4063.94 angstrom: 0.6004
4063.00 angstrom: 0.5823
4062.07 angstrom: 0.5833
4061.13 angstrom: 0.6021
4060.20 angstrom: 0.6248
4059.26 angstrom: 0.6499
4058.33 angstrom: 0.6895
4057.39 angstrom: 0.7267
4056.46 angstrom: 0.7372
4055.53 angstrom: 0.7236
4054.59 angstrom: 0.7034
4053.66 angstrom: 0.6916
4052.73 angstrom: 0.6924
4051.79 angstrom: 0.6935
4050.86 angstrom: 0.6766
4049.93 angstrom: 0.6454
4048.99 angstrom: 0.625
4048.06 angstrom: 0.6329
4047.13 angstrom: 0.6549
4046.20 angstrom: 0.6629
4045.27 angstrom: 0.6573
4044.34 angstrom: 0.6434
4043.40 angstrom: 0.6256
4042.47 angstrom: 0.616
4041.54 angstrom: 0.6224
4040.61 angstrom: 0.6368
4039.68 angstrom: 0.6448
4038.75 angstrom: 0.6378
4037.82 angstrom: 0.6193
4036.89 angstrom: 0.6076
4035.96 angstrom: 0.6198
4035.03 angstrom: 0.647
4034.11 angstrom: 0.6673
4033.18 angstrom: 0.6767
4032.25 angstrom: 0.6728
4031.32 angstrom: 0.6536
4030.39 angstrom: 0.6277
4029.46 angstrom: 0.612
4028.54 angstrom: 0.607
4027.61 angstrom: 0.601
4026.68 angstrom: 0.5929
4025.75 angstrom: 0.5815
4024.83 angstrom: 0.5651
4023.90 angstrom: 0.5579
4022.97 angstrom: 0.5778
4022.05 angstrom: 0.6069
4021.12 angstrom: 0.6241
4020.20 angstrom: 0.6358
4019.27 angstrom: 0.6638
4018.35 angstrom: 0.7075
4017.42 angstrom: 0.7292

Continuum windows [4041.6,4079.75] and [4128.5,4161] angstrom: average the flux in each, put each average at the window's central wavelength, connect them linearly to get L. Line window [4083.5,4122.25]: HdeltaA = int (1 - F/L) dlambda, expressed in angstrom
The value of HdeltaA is 1.42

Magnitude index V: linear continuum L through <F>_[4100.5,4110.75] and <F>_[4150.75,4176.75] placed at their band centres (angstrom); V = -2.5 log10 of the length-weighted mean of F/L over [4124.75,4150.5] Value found -0.13 mag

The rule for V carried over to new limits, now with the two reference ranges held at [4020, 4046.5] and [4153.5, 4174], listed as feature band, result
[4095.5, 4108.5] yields 0.15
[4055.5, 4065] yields -0.04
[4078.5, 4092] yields -0.09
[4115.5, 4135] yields -0.06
